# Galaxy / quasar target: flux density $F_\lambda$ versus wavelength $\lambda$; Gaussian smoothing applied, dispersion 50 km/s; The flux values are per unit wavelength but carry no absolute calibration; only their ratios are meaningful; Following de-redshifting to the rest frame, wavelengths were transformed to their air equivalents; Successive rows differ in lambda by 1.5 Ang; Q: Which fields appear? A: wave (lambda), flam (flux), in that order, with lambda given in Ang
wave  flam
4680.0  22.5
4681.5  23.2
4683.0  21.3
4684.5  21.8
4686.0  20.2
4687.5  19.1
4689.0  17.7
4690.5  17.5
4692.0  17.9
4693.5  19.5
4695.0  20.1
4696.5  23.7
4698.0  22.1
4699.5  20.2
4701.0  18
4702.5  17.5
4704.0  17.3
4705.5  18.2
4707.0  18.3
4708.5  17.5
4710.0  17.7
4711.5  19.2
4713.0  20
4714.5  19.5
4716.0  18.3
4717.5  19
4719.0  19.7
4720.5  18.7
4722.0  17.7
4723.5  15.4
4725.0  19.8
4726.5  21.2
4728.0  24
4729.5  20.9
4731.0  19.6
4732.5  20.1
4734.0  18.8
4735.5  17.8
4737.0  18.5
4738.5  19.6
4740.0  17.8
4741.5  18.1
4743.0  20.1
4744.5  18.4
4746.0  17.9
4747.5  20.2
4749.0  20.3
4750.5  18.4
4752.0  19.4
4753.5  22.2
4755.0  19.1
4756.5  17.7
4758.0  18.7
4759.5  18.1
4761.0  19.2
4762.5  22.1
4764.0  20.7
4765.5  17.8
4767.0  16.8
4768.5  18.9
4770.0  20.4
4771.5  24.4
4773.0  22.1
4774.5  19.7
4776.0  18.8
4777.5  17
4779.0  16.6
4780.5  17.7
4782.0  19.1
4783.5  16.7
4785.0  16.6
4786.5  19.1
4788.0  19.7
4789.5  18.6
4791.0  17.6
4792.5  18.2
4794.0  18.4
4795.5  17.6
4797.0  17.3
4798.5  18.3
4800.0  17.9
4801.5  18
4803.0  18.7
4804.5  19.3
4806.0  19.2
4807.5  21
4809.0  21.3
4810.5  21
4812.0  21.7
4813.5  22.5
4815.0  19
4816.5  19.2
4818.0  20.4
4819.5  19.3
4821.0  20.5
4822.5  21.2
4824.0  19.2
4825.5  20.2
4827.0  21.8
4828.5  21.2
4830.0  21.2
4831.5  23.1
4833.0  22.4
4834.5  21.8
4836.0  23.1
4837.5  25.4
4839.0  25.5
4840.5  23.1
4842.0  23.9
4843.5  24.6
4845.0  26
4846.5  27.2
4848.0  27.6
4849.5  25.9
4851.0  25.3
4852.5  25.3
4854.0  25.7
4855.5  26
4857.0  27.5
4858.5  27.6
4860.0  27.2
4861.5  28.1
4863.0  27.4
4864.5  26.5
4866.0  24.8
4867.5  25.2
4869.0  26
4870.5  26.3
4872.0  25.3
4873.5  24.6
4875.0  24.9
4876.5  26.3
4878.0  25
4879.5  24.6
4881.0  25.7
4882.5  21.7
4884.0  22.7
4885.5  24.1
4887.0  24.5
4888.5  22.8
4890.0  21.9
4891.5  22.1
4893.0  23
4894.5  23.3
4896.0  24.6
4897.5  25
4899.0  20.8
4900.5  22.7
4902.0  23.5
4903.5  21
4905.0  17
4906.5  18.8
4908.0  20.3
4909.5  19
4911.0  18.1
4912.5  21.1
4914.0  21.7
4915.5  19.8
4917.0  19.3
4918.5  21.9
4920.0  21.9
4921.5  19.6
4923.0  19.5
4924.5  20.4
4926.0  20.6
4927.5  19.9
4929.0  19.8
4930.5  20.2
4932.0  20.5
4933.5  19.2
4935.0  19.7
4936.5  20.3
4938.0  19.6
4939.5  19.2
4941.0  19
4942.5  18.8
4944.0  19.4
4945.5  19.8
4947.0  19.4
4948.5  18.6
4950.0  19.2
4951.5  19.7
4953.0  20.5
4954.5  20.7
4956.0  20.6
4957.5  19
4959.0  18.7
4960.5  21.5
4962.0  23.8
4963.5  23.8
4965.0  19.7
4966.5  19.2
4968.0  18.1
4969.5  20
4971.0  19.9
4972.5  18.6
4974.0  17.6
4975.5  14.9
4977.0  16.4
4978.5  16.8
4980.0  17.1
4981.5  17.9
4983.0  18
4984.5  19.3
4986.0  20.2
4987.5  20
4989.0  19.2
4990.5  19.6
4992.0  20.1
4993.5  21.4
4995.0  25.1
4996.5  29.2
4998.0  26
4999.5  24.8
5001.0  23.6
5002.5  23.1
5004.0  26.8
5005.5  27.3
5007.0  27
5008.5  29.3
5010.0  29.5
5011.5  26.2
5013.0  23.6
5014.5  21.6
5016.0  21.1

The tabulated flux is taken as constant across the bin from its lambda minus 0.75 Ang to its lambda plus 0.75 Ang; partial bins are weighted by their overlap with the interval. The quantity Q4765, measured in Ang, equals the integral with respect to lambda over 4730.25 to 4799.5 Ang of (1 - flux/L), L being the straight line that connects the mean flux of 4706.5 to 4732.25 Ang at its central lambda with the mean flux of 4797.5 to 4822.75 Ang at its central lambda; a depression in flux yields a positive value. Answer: 2.2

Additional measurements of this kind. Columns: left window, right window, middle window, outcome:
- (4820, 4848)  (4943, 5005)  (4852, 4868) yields -2.9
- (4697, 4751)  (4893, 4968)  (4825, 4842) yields -2.5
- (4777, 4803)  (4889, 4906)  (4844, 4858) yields -4.1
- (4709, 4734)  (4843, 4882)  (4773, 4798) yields 4.7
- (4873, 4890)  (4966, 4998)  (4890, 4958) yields 5.5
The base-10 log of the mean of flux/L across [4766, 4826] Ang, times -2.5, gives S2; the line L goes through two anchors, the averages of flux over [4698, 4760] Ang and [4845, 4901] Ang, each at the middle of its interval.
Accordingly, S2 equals 0.14 mag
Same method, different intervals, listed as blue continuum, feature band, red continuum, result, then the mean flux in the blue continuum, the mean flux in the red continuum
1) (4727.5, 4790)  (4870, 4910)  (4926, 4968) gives -0.17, 19.2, 20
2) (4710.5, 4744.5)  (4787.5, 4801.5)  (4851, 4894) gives 0.21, 19.2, 25.1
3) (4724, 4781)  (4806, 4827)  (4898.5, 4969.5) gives -0.04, 19.4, 20.1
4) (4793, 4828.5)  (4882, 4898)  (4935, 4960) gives -0.18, 19.7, 19.6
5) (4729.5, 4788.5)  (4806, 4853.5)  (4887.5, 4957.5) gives -0.15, 19.1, 20.5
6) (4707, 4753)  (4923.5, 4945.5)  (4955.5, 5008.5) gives 0.05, 19.1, 21.1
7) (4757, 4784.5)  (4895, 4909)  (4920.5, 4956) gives -0.10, 19.1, 19.8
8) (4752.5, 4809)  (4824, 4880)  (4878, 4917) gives -0.19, 18.9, 22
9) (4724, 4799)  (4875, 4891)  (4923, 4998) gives -0.22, 19.1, 19.9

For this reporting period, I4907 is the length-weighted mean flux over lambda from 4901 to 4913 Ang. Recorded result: 19.9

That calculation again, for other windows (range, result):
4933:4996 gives 19.6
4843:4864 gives 26.6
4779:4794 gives 18.1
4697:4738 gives 19.1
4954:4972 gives 20.4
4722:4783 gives 19.3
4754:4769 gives 19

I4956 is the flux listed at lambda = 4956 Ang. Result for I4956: 20.6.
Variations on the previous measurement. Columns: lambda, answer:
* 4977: 16.4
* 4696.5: 23.7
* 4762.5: 22.1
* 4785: 16.6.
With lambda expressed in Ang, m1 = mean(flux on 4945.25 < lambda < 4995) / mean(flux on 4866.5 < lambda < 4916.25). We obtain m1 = 0.85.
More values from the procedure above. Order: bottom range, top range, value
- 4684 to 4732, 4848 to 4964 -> 1.16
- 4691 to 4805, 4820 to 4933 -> 1.21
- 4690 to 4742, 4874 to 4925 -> 1.15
